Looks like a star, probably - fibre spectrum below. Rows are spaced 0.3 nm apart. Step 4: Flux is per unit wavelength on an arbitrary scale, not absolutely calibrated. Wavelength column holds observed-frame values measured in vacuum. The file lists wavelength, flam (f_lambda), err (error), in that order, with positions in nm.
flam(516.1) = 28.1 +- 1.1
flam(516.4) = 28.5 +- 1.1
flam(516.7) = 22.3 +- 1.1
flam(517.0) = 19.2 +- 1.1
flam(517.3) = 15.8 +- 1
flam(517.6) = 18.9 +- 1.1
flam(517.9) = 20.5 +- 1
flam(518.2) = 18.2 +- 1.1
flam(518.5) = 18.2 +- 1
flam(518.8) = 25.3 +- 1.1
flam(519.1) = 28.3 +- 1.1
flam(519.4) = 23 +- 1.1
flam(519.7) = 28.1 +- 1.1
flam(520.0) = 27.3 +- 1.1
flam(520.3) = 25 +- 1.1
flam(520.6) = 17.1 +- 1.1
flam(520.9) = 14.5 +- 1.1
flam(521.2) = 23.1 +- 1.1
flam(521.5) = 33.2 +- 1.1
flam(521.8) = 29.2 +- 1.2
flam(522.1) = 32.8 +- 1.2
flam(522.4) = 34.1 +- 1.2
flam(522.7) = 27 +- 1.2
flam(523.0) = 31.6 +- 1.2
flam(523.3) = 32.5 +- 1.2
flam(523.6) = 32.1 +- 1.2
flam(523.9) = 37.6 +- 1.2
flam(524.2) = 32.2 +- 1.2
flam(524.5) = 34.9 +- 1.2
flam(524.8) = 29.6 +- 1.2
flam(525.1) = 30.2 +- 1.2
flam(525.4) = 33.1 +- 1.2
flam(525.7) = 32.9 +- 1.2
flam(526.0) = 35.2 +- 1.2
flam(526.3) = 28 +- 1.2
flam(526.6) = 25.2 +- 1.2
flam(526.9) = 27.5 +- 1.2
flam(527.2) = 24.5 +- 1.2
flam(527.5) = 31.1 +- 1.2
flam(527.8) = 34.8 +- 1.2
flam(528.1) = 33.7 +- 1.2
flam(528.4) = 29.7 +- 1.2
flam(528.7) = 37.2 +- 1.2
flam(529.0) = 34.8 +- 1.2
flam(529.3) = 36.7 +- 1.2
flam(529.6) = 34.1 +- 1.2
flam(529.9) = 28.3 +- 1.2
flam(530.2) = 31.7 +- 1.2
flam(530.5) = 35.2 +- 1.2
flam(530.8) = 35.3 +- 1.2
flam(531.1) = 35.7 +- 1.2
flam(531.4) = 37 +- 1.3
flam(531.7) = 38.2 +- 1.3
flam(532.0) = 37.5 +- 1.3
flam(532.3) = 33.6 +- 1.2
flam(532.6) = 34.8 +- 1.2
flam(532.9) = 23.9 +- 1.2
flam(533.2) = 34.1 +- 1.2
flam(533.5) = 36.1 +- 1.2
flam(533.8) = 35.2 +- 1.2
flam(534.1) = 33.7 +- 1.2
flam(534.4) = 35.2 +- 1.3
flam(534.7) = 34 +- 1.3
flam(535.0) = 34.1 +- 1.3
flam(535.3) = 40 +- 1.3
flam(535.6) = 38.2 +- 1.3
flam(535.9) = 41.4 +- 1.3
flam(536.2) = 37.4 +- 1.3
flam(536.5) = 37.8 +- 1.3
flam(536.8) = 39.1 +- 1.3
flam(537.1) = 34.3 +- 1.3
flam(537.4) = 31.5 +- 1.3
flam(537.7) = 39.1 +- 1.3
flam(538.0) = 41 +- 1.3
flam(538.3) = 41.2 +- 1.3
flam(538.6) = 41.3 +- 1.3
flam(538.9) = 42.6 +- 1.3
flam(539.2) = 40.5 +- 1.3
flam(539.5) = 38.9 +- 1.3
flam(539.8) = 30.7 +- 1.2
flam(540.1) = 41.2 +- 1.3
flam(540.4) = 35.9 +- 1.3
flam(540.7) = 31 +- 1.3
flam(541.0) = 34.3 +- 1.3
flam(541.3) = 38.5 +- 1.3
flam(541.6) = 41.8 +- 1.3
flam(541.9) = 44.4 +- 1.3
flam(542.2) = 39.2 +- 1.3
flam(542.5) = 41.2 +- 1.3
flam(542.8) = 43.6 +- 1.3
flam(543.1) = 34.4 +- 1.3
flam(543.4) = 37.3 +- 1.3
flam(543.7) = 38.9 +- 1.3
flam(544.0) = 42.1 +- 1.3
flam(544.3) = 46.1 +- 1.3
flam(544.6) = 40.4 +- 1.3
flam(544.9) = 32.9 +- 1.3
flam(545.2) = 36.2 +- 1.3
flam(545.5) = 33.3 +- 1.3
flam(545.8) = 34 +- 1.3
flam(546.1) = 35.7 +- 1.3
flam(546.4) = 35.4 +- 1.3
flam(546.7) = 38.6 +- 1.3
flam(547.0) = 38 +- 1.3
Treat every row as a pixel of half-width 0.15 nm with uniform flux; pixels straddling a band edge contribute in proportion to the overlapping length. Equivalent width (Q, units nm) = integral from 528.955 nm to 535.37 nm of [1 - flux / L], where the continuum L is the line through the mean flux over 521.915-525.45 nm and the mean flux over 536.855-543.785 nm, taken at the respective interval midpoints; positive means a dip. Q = 0.17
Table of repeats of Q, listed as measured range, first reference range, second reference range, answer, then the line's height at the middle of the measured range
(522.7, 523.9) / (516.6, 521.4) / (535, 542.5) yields -0.32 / 25.3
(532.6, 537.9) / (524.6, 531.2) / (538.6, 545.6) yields -0.03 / 35.4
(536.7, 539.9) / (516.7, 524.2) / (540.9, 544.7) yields -0.09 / 37.3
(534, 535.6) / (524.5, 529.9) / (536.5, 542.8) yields 0.01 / 35.8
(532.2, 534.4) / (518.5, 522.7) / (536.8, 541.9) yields 0.06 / 34.1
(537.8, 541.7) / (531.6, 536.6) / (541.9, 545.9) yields -0.10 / 37.4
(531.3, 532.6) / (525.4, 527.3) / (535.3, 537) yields -0.06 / 34.7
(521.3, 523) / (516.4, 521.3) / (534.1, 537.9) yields -0.44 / 24.6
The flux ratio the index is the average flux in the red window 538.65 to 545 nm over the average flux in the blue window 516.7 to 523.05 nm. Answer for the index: 1.6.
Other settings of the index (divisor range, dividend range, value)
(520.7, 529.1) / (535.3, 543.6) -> 1.25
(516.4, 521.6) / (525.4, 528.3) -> 1.37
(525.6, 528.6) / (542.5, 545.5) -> 1.28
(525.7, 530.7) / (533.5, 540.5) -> 1.18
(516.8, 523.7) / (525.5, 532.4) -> 1.32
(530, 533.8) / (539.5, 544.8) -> 1.13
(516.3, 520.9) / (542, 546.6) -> 1.73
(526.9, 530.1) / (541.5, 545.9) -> 1.21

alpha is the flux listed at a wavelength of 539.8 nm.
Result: 30.7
